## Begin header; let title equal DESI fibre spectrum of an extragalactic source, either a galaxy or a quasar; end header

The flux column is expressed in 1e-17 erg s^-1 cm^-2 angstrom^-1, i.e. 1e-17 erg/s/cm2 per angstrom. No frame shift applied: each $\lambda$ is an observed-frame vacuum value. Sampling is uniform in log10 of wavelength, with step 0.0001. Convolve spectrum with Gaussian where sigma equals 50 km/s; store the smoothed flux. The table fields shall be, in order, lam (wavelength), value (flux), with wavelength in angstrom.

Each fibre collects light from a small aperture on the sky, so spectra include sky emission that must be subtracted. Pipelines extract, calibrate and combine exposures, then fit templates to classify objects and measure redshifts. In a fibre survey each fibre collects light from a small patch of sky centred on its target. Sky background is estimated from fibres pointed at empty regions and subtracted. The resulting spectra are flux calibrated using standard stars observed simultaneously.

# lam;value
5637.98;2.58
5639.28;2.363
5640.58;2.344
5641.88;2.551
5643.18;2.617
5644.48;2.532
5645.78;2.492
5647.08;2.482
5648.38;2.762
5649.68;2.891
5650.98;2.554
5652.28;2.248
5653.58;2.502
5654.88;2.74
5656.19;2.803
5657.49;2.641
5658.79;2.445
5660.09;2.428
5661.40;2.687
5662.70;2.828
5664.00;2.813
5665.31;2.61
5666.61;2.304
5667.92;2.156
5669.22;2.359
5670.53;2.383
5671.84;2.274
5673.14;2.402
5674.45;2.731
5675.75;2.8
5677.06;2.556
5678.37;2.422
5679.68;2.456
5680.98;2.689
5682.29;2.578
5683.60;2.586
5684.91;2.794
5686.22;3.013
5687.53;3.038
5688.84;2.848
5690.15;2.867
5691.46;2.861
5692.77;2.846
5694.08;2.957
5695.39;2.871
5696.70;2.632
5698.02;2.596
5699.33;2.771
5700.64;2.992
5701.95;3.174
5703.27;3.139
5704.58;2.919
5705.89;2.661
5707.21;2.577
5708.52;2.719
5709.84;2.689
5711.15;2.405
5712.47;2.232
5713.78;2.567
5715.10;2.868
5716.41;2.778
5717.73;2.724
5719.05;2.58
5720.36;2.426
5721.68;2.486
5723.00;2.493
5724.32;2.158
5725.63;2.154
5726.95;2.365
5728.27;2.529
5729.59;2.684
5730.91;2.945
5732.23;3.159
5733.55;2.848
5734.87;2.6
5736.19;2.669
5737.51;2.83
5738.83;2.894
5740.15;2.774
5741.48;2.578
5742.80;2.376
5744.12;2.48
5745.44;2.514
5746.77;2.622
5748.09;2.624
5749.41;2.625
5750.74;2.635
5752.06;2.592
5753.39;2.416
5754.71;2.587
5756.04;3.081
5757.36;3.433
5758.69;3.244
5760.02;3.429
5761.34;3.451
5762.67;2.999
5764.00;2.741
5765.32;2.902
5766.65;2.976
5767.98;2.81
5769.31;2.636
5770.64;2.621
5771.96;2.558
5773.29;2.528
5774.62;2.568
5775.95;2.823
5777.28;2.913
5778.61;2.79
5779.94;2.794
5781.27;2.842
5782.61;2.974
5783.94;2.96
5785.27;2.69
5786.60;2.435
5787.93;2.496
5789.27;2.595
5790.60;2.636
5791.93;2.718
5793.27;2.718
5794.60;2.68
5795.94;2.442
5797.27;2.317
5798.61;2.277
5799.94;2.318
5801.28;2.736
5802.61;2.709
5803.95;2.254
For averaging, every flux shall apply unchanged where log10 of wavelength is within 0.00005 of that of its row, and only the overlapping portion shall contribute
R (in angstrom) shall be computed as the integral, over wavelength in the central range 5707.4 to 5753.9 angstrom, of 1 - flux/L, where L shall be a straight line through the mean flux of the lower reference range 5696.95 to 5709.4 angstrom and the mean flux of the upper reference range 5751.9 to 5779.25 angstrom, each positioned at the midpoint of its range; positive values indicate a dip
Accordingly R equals 3.98 angstrom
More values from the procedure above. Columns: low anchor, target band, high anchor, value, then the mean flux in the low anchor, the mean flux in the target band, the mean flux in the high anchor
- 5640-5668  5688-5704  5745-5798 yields -1.5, 2.57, 2.88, 2.76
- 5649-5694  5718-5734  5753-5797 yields 0.9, 2.63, 2.57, 2.8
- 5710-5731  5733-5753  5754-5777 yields 0.5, 2.52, 2.64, 2.9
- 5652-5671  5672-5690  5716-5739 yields -0.8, 2.54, 2.68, 2.62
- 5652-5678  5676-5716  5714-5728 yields -3.6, 2.54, 2.74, 2.51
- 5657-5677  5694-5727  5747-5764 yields 0.7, 2.52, 2.65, 2.91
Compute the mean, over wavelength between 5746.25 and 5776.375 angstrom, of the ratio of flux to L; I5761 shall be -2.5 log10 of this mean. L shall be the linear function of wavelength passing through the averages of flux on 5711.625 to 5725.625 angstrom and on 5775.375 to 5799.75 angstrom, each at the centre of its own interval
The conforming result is -0.09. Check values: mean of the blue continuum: 2.51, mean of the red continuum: 2.66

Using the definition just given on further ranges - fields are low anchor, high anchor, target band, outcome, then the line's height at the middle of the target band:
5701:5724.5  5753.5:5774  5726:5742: 0.01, 2.77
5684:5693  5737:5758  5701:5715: 0.04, 2.82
